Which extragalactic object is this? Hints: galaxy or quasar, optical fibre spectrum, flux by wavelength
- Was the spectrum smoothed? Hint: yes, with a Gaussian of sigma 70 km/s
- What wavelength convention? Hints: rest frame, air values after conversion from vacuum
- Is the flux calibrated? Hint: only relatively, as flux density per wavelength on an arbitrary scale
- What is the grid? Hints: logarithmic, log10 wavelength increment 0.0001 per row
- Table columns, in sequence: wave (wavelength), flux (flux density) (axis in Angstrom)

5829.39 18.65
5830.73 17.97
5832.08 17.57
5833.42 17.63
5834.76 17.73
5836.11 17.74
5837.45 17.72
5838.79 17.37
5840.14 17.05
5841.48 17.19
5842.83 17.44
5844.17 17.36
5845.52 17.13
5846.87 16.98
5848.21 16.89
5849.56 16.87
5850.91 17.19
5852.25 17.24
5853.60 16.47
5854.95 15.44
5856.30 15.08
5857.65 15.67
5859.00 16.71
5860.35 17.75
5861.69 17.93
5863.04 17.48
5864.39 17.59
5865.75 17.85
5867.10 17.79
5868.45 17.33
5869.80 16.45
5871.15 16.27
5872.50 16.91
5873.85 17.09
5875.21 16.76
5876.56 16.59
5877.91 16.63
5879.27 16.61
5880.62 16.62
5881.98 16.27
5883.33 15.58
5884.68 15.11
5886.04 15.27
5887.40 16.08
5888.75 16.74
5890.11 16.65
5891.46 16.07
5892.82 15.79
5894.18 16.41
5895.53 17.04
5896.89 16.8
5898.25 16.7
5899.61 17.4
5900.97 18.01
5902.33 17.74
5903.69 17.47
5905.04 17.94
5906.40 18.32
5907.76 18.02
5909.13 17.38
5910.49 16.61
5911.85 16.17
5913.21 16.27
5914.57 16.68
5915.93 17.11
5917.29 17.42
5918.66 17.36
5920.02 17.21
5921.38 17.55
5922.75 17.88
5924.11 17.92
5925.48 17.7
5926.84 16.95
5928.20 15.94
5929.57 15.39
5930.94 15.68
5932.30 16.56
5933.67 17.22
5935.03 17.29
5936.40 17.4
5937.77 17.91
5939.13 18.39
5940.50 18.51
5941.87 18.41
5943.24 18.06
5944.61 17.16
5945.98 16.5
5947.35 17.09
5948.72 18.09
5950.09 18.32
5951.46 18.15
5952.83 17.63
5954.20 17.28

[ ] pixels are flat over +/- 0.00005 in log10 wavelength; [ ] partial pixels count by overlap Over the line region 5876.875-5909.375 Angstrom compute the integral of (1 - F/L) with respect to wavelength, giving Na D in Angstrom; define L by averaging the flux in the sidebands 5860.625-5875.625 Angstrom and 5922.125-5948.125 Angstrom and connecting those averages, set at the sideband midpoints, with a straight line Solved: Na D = 0.9 Angstrom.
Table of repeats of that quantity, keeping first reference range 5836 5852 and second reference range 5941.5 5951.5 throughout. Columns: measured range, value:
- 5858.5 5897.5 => 1.53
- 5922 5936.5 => 0.58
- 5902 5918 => 0.24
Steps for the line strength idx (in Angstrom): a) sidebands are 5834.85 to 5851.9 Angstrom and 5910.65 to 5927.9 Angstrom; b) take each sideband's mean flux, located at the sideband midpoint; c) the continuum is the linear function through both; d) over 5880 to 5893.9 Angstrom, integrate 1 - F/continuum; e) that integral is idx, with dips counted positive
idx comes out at 0.9 Angstrom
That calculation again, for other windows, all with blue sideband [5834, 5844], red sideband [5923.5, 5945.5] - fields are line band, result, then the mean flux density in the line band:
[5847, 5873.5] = 0.81 Angstrom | 16.9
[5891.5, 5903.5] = 0.27 Angstrom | 16.9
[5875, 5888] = 0.93 Angstrom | 16.1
